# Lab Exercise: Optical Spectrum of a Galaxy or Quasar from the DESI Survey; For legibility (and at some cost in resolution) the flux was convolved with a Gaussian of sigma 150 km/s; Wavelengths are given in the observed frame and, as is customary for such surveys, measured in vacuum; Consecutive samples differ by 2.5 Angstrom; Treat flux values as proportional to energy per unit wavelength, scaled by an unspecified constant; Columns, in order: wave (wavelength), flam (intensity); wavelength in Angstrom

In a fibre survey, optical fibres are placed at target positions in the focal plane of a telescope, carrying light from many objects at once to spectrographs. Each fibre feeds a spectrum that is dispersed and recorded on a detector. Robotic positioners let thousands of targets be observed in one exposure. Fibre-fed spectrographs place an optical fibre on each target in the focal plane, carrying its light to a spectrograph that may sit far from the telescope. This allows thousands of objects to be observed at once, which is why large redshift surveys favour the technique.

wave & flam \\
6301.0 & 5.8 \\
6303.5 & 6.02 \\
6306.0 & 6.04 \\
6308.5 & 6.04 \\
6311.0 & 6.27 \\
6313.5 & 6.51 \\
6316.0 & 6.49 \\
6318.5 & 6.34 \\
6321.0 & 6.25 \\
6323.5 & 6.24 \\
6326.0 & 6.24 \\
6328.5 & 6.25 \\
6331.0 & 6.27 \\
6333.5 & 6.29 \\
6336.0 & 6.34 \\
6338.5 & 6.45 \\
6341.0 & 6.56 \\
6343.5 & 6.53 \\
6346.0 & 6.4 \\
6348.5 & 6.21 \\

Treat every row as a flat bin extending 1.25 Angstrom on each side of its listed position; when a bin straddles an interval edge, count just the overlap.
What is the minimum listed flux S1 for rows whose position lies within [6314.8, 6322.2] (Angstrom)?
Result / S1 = 6.25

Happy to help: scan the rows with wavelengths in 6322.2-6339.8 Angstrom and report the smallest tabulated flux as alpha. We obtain 6.24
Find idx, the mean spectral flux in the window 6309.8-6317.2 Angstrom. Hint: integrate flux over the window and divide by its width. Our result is 6.42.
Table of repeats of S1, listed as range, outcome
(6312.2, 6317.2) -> 6.49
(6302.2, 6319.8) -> 6.02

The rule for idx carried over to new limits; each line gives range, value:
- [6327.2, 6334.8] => 6.27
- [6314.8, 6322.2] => 6.36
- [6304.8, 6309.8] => 6.04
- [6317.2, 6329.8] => 6.26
